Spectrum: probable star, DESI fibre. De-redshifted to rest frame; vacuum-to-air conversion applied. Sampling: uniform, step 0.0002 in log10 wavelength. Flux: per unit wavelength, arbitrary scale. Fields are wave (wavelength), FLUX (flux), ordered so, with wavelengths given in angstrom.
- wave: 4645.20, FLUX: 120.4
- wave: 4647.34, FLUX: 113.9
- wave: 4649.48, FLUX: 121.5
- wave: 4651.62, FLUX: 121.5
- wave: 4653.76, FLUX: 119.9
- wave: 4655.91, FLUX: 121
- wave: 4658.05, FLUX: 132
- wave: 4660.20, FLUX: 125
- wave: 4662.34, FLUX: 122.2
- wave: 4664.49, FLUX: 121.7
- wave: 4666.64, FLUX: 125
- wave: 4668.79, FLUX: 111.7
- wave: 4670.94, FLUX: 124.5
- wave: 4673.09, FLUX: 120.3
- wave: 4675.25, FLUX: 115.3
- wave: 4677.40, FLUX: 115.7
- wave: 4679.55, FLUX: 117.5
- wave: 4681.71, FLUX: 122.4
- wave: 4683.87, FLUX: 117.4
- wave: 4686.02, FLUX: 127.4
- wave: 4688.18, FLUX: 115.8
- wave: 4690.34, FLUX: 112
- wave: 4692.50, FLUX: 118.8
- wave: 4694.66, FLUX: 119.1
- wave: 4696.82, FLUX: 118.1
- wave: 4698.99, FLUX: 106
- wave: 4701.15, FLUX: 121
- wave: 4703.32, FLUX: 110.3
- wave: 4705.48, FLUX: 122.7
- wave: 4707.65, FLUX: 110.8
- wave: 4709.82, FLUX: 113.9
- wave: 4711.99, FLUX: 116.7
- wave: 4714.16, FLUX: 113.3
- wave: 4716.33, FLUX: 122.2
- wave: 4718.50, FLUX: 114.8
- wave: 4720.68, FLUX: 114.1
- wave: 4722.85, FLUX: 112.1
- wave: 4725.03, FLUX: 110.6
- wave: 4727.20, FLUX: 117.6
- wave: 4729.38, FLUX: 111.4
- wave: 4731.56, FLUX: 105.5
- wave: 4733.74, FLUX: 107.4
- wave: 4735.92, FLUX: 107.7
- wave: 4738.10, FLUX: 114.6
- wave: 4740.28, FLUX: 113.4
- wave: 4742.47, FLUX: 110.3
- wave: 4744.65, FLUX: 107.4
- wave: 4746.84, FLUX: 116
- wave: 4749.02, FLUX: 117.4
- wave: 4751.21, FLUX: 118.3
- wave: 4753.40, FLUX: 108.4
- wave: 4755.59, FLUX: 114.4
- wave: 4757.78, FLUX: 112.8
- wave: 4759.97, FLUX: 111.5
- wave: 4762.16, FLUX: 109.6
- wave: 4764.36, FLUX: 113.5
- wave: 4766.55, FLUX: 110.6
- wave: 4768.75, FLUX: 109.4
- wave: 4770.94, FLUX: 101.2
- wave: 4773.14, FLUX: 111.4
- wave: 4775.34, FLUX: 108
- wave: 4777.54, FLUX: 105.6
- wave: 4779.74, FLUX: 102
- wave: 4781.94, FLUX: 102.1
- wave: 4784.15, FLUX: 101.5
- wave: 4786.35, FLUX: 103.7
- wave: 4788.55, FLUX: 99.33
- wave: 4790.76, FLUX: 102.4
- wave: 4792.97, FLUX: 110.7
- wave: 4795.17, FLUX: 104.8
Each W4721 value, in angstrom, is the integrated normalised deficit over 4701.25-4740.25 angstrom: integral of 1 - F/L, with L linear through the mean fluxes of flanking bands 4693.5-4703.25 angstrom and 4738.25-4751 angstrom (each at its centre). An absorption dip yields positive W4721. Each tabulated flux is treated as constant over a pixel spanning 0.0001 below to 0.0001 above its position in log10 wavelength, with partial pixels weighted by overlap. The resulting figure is 0.3 angstrom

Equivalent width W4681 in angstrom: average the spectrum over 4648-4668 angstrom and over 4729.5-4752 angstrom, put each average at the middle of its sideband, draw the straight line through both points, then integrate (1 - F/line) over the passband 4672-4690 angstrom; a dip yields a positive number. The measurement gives 0.2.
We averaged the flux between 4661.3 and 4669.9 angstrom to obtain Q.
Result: 120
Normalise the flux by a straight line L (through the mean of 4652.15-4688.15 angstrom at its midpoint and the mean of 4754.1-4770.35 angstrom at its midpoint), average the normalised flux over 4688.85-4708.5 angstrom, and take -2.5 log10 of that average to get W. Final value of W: 0.02 mag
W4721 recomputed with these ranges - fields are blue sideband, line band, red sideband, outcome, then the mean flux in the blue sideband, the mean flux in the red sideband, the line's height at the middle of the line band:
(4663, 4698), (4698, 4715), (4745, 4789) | 0.22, 119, 109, 116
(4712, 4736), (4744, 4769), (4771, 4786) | -1.08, 113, 105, 108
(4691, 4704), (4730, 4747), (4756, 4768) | 0.46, 116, 112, 113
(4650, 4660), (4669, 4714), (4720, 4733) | 0.16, 124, 112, 118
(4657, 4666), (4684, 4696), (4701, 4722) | 0.13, 125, 116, 120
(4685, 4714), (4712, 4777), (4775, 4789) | -1.71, 116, 103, 109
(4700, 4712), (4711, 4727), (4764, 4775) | -0.08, 116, 109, 114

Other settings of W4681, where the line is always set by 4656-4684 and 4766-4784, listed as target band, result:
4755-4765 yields -0.4 angstrom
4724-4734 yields 0.2 angstrom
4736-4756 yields -0.5 angstrom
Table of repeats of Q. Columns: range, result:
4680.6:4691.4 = 119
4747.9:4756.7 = 115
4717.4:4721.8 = 114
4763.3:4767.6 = 112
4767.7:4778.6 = 107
